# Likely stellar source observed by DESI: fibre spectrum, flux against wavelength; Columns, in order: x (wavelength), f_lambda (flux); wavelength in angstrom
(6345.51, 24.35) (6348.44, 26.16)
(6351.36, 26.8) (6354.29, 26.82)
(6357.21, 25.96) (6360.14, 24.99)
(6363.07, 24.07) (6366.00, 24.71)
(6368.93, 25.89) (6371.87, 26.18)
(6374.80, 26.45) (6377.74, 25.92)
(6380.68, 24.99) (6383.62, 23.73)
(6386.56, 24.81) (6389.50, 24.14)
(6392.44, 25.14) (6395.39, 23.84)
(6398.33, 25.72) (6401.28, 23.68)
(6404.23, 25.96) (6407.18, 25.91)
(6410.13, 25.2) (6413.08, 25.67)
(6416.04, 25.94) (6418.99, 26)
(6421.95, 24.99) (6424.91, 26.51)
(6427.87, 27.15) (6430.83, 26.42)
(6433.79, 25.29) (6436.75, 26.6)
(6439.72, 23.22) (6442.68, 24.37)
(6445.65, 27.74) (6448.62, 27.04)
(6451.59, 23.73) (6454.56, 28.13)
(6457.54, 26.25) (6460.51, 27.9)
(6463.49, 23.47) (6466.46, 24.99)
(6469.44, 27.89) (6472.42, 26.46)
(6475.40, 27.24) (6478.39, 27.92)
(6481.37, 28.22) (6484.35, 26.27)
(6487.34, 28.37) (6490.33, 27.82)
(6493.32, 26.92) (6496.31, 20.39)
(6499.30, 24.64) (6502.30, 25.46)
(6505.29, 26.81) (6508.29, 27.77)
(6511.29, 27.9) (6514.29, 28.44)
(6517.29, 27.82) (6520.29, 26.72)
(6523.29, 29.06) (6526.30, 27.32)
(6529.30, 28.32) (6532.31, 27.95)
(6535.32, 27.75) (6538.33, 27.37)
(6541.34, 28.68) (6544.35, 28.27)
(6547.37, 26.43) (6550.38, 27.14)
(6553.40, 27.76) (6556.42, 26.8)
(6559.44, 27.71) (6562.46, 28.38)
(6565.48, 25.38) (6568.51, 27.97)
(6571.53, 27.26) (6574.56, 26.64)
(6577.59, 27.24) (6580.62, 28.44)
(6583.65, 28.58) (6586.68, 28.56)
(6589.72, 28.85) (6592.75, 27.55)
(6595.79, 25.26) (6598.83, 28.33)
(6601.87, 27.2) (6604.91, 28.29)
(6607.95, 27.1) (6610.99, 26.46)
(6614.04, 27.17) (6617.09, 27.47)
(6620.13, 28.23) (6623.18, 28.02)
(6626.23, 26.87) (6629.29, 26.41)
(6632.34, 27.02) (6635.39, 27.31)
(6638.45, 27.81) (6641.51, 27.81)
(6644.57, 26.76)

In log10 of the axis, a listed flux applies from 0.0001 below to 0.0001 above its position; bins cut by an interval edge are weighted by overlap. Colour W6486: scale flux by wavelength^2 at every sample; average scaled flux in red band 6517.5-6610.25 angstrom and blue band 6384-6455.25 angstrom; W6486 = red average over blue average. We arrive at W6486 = 1.13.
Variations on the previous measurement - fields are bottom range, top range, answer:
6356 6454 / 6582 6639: 1.15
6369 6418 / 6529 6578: 1.14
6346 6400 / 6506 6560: 1.15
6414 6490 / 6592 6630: 1.09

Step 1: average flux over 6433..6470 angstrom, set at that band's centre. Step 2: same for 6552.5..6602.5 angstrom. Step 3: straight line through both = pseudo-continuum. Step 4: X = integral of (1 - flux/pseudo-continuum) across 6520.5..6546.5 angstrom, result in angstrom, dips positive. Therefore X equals -1.0 angstrom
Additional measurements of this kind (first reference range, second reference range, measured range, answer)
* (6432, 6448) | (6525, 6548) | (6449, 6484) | -0.52 angstrom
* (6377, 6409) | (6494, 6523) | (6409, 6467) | -0.90 angstrom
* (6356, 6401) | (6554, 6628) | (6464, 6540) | -1.49 angstrom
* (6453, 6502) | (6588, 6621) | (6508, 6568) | -1.69 angstrom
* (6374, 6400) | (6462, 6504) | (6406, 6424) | -0.26 angstrom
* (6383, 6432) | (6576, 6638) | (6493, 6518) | 0.26 angstrom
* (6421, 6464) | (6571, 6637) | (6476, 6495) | -0.81 angstrom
